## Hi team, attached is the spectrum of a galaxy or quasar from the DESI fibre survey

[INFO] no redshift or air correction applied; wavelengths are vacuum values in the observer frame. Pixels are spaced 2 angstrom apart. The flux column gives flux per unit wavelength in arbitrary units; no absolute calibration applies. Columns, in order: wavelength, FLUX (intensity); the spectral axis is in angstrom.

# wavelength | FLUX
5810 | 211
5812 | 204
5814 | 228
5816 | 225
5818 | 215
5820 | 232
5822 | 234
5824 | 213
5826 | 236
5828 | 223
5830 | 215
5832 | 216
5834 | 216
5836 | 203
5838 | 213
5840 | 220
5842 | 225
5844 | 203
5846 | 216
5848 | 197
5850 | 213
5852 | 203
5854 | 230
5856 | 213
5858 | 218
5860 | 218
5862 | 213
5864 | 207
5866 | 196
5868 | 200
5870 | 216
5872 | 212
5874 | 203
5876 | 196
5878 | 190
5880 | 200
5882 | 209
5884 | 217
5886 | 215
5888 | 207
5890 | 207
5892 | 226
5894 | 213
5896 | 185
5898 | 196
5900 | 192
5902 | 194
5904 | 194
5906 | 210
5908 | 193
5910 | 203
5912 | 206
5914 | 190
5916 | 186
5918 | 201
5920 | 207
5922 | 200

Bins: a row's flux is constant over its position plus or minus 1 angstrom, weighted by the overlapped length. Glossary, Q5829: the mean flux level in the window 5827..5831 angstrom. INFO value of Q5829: 219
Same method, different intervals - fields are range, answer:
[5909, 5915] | 200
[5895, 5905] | 192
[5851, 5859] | 216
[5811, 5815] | 216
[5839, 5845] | 216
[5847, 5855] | 211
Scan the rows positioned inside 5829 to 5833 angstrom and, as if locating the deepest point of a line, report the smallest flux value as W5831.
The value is 215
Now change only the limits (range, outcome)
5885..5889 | 207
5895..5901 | 185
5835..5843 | 203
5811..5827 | 204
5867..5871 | 200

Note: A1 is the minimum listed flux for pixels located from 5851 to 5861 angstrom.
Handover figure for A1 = 203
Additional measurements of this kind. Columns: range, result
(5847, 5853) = 197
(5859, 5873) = 196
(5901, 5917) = 186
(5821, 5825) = 213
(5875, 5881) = 190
